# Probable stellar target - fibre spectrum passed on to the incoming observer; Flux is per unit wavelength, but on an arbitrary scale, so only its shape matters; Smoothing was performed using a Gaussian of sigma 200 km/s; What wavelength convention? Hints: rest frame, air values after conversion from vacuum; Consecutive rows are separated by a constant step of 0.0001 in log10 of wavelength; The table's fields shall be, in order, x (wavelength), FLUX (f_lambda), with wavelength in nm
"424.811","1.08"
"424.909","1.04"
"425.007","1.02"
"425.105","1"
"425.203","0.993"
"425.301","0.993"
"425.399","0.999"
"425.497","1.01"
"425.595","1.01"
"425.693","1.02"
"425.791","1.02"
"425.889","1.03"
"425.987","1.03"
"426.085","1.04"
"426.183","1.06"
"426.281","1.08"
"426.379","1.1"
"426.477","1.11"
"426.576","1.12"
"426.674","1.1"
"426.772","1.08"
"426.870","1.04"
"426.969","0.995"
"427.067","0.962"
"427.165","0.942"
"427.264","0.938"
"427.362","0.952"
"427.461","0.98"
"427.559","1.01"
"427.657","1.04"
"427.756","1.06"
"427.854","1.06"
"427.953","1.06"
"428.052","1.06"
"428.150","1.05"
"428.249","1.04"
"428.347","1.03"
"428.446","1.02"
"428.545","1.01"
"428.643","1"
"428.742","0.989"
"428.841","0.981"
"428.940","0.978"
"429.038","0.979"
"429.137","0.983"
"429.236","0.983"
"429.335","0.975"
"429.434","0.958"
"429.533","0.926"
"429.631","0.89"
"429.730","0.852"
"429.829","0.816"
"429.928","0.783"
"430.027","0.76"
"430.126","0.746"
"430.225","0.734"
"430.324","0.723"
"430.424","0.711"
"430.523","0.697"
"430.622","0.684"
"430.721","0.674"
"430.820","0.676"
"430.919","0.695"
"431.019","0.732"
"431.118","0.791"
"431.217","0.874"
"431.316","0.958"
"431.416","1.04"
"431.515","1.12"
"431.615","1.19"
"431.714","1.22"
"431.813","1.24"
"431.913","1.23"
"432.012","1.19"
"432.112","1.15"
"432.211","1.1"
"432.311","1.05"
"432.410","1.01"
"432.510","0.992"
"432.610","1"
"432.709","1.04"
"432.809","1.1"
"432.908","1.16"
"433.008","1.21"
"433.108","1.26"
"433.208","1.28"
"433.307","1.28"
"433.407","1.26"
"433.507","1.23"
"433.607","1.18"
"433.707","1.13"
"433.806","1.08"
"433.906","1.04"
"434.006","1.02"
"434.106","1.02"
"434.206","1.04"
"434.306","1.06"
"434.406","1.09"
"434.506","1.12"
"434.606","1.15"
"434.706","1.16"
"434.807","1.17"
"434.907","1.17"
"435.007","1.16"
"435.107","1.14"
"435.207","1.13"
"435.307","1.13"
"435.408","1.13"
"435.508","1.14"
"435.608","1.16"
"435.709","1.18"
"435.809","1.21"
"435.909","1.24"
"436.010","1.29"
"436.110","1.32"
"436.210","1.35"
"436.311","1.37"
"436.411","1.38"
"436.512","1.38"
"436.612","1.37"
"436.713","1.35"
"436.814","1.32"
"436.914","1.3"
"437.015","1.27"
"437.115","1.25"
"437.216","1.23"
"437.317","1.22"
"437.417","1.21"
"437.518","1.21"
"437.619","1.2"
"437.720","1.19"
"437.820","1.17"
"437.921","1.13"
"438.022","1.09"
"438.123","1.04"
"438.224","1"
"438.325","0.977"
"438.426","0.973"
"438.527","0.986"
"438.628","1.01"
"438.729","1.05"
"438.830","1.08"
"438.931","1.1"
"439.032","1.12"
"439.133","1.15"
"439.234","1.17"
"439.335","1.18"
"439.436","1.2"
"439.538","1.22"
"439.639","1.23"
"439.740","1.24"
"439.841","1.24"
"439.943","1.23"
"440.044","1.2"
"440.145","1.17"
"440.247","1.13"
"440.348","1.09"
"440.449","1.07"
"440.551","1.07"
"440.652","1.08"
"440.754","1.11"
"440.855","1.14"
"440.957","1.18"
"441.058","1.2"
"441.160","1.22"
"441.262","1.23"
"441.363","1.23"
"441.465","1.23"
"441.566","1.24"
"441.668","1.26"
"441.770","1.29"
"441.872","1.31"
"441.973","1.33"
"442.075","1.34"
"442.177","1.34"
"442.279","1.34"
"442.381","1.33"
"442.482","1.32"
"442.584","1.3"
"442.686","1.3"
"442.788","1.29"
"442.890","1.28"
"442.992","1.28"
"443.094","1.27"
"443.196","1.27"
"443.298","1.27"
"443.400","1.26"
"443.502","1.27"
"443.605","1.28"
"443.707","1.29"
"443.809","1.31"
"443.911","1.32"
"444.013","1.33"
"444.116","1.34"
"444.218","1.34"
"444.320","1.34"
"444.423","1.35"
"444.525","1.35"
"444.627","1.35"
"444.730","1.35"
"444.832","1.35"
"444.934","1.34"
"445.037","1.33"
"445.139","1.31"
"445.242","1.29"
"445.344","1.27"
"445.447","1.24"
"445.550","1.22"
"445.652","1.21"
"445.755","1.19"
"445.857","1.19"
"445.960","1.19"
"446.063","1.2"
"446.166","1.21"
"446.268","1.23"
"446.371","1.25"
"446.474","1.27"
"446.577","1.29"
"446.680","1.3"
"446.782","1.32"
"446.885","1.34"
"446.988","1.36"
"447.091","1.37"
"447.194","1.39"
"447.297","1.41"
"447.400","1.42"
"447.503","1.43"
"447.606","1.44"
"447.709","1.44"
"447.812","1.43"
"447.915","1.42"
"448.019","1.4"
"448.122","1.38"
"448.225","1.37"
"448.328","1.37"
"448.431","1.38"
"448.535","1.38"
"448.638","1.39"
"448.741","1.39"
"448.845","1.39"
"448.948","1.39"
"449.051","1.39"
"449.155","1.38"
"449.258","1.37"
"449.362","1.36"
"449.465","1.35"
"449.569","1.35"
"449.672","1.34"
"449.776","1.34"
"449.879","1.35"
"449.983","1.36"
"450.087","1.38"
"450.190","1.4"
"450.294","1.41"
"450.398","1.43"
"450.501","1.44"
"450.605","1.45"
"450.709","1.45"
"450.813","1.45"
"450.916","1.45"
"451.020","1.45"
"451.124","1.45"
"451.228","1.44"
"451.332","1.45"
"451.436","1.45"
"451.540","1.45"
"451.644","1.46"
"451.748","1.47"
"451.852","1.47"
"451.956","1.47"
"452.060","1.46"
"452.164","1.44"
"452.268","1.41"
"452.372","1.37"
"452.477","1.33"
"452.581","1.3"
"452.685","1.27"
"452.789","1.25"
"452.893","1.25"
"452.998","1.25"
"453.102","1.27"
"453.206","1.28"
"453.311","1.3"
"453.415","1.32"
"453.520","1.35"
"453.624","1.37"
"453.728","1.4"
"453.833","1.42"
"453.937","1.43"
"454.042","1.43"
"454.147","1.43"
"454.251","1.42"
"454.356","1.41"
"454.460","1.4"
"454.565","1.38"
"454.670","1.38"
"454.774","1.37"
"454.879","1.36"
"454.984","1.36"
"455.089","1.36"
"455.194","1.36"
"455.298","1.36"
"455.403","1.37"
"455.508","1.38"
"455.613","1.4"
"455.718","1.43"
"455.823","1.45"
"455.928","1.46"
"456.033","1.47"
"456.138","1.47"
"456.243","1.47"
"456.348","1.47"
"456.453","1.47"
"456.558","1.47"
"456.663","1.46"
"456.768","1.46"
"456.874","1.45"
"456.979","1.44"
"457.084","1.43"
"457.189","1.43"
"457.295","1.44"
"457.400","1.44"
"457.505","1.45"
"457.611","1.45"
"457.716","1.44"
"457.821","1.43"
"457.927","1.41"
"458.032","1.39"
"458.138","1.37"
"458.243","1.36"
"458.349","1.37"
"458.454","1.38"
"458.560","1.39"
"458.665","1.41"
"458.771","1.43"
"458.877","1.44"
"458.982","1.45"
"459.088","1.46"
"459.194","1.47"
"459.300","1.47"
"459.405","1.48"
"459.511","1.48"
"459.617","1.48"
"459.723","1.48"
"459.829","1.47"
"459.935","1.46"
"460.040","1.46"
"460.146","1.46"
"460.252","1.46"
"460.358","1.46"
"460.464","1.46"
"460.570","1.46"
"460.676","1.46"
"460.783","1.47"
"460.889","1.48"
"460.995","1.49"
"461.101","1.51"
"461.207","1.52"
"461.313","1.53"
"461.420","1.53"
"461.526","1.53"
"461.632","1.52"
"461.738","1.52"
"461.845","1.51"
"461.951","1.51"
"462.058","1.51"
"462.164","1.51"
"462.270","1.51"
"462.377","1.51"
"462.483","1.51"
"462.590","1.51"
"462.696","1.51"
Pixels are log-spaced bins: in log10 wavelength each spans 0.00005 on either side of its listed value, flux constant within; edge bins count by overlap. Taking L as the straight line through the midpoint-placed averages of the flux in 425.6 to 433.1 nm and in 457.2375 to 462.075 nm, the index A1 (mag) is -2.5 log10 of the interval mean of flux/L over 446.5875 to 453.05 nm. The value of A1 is -0.07 mag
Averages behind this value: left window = 0.983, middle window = 1.39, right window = 1.46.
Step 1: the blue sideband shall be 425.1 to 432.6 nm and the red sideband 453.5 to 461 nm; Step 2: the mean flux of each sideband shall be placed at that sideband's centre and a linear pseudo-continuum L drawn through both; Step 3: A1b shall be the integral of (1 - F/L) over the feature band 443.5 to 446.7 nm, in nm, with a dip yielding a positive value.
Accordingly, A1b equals -0.13 nm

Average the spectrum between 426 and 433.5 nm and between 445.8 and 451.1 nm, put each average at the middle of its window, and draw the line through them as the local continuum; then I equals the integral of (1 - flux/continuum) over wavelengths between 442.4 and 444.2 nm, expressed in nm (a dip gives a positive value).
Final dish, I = -0.043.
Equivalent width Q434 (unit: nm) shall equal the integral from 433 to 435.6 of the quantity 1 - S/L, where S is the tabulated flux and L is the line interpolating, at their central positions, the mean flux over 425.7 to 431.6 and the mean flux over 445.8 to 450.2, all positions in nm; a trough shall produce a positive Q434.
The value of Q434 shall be -0.20 nm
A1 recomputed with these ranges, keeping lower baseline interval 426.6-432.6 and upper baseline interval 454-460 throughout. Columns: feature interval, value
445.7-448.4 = -0.06 mag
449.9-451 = -0.08 mag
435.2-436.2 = -0.13 mag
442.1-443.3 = -0.10 mag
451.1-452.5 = -0.08 mag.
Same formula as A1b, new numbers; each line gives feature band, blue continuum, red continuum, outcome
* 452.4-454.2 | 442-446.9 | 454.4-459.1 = 0.06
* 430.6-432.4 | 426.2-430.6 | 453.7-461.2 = 0.05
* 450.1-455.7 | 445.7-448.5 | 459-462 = 0.03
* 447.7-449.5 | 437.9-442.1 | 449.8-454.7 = -0.09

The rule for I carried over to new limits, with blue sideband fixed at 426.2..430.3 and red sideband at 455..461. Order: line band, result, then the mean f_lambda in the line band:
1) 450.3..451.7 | -0.123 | 1.45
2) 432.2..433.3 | -0.071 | 1.12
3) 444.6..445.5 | -0.055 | 1.31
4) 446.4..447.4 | -0.059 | 1.34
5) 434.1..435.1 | -0.039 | 1.12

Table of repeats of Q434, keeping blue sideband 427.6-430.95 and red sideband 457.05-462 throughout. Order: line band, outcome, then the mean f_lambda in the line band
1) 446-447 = -0.04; 1.27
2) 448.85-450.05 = -0.09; 1.36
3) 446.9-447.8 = -0.13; 1.41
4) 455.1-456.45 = -0.03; 1.42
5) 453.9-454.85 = -0.03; 1.4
